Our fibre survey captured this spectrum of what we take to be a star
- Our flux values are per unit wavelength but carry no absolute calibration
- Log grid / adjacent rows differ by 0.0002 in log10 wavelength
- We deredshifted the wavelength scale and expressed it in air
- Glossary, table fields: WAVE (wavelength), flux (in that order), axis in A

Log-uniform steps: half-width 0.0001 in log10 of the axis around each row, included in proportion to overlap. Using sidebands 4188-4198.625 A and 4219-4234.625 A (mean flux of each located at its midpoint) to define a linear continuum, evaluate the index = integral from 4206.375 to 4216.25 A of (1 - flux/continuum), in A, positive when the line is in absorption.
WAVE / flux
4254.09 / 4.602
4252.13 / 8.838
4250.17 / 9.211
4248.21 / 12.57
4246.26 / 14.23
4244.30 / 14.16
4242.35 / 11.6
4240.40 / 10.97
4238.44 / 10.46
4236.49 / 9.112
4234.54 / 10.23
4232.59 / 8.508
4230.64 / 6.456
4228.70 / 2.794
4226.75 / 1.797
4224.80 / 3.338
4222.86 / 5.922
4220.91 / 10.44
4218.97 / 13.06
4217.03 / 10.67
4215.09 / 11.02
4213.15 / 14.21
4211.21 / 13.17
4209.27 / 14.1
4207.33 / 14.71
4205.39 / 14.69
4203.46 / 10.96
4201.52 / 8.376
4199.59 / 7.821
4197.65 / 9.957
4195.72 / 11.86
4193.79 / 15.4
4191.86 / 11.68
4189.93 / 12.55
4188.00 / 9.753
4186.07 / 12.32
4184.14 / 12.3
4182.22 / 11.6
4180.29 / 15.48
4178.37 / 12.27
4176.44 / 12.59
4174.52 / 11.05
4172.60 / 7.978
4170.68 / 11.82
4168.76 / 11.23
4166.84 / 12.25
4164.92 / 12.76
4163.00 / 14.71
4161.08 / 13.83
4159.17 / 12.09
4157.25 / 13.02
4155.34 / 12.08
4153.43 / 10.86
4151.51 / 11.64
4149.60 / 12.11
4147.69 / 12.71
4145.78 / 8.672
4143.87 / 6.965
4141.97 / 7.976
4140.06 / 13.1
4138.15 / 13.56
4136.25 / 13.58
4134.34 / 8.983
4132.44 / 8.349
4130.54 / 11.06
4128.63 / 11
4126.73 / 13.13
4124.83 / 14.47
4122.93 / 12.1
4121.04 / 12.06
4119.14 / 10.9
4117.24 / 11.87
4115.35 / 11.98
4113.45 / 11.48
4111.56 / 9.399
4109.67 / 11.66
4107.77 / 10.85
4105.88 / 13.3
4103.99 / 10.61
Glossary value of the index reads -4.79 A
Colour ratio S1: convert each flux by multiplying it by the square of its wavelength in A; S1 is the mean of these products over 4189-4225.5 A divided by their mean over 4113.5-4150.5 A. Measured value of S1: 1.04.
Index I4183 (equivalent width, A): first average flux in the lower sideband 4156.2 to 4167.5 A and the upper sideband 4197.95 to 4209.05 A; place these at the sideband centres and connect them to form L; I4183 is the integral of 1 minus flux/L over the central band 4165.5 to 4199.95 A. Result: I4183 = 1.44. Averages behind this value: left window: 13.1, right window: 11.4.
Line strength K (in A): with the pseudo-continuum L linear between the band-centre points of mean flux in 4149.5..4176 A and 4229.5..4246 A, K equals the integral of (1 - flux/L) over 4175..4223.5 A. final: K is -3.3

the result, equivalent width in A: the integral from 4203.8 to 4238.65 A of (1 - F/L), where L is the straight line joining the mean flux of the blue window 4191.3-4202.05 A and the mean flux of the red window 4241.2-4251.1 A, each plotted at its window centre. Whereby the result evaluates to 5.56 A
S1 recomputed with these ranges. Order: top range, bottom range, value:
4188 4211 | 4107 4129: 1.06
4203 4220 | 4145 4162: 1.12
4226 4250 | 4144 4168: 0.82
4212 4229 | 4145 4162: 0.73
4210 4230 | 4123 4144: 0.80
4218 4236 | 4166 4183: 0.61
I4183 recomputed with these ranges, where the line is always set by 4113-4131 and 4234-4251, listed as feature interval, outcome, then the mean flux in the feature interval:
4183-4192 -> 0.0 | 11.7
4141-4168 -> 0.7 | 11.5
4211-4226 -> 2.1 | 9.95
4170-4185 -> -0.2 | 11.9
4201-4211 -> -1.0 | 12.8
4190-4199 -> -0.3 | 12.1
